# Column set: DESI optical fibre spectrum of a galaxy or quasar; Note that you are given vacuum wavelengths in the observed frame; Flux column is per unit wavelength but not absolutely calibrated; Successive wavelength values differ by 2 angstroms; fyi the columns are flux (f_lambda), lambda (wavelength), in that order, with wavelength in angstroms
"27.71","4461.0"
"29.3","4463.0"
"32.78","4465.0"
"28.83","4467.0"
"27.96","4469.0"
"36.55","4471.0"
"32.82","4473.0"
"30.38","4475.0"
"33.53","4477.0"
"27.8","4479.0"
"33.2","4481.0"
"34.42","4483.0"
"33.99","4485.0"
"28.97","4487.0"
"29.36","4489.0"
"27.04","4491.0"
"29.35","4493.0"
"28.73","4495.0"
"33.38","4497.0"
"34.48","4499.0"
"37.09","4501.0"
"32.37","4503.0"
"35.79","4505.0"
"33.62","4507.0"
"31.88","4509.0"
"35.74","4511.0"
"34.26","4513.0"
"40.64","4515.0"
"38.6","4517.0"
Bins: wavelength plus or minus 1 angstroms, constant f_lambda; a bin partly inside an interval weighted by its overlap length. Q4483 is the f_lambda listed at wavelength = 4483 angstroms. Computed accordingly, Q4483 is 34.42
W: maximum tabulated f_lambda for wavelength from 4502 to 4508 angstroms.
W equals 35.79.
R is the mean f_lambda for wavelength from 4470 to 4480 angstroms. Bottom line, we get 32.2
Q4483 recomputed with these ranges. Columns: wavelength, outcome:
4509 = 31.88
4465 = 32.78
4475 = 30.38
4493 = 29.35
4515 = 40.64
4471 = 36.55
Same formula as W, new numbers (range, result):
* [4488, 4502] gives 37.09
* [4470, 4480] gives 36.55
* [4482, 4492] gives 34.42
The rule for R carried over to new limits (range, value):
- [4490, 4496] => 28.4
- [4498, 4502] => 35.8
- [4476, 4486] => 32.6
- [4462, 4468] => 30.3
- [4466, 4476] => 31.3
